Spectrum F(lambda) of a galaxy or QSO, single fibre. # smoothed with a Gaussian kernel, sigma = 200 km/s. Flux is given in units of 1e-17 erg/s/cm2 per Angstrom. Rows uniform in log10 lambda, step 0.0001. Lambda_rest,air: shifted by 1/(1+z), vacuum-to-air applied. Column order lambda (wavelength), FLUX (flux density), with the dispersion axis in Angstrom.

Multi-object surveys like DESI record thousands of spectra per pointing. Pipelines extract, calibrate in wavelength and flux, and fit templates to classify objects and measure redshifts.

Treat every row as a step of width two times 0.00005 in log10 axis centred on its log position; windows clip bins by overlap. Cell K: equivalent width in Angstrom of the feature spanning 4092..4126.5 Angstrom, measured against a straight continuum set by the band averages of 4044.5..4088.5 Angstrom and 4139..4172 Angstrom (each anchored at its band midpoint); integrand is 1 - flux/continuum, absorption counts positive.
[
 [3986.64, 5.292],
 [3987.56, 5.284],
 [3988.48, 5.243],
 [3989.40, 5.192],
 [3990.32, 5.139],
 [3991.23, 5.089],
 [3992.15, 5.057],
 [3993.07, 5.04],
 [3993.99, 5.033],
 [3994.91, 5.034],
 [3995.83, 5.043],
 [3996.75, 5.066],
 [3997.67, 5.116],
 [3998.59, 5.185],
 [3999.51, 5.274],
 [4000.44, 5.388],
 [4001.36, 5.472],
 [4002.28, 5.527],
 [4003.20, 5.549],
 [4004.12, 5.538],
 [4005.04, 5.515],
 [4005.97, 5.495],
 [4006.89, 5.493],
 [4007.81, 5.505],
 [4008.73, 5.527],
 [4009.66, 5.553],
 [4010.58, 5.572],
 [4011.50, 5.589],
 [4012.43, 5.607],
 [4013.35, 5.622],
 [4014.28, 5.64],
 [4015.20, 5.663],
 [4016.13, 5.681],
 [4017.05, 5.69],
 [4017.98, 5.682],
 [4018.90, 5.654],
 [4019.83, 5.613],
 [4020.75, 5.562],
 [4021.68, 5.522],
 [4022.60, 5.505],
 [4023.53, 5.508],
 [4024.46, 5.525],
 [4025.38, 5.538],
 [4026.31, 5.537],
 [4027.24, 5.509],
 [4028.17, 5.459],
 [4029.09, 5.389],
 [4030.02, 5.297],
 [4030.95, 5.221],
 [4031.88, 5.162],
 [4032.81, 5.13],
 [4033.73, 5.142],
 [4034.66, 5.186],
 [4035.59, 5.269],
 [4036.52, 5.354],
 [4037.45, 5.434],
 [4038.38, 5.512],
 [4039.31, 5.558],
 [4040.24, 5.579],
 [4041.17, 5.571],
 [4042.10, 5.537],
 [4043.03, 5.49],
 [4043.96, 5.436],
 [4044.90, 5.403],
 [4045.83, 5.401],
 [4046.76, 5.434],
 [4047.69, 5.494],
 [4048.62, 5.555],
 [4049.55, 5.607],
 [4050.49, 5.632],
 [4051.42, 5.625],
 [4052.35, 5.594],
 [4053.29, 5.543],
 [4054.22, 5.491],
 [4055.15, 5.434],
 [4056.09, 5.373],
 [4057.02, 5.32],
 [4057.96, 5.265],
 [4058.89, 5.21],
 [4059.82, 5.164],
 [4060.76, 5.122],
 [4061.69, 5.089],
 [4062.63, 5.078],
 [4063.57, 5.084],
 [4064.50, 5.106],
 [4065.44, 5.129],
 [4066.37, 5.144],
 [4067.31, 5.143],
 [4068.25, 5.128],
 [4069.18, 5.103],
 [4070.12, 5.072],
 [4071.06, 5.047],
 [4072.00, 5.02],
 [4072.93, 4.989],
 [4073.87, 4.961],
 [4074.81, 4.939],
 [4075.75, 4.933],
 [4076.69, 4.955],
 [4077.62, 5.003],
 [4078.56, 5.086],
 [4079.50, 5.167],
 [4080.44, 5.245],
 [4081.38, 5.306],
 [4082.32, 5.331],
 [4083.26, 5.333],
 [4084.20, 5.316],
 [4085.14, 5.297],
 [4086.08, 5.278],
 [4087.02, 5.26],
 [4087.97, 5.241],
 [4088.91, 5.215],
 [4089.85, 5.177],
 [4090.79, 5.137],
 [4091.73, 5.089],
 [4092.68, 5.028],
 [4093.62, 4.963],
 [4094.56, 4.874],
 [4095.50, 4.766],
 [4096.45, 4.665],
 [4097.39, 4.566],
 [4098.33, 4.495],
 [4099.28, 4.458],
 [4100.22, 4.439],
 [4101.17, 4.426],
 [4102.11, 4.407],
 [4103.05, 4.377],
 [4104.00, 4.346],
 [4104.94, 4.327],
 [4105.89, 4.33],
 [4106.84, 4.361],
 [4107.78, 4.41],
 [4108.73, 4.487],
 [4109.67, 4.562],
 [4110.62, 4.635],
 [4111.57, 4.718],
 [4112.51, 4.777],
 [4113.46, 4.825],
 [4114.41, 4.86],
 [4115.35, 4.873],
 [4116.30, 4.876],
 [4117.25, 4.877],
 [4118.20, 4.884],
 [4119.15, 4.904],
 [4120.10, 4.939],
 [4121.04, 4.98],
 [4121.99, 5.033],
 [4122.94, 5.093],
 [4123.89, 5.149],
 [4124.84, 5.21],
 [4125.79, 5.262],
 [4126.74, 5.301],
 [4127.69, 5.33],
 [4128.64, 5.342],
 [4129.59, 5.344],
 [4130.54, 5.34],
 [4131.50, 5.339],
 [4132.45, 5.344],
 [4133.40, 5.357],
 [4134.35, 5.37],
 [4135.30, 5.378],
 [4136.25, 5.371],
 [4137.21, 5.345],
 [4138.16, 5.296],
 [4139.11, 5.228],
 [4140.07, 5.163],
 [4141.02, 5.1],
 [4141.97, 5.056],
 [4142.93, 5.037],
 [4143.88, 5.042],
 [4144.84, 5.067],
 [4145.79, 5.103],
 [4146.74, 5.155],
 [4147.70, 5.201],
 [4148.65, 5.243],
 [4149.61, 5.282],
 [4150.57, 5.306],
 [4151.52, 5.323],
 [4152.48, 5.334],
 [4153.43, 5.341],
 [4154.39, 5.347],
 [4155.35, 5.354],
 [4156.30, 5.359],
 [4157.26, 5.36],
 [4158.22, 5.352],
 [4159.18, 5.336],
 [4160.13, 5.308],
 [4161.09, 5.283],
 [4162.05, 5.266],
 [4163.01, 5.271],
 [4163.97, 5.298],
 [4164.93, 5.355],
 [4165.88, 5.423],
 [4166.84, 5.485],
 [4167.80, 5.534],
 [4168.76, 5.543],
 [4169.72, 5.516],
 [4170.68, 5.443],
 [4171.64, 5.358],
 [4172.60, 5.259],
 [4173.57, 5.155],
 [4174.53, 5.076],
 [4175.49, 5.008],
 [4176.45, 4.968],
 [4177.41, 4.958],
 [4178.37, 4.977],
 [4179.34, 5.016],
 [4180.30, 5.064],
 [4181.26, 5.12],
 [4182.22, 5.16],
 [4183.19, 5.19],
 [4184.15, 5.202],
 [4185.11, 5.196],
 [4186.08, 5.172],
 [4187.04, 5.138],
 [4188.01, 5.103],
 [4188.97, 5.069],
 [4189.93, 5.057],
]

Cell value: 3.49 Angstrom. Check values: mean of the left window 5.24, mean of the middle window 4.73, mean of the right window 5.29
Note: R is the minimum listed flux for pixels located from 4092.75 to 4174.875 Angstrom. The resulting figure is 4.327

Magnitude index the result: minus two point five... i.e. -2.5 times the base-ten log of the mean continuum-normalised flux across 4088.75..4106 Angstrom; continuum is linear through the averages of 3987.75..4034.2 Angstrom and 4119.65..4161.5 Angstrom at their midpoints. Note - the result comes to 0.13 mag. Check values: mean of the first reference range 5.4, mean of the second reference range 5.25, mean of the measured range 4.69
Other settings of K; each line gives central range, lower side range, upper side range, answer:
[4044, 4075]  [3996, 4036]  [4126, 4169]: 0.77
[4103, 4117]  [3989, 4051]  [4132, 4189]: 1.88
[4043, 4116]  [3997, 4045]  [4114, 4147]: 3.72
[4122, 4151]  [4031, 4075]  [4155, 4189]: 0.14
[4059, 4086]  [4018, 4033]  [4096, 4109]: -1.63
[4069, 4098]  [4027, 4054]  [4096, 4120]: -1.02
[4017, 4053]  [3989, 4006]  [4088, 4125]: -2.77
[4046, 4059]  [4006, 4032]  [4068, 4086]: -0.44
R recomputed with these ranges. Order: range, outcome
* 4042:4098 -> 4.566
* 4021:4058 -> 5.13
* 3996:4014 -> 5.066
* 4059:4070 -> 5.078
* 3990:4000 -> 5.033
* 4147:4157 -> 5.201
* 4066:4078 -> 4.933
